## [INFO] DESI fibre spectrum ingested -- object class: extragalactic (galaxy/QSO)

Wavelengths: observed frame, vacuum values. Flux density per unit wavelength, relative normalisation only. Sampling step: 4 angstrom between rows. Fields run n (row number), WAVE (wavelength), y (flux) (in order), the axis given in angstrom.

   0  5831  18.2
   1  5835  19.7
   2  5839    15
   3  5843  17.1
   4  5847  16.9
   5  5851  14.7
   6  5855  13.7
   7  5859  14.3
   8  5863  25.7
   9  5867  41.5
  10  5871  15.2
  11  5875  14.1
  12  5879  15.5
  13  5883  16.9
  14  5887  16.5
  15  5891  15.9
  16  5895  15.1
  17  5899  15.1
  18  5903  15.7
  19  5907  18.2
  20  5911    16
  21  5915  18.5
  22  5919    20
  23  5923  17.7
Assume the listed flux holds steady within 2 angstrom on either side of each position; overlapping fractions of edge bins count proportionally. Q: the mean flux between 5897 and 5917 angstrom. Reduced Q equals 16.7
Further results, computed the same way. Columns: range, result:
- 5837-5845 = 16.1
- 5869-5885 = 15.4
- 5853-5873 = 22.1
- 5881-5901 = 15.9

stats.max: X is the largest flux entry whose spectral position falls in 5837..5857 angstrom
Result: 17.1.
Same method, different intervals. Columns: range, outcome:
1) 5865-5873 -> 41.5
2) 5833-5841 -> 19.7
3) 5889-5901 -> 15.9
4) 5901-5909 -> 18.2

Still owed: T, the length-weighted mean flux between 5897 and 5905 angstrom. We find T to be 15.4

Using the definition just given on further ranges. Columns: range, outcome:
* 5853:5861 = 14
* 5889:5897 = 15.5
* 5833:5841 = 17.4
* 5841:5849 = 17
